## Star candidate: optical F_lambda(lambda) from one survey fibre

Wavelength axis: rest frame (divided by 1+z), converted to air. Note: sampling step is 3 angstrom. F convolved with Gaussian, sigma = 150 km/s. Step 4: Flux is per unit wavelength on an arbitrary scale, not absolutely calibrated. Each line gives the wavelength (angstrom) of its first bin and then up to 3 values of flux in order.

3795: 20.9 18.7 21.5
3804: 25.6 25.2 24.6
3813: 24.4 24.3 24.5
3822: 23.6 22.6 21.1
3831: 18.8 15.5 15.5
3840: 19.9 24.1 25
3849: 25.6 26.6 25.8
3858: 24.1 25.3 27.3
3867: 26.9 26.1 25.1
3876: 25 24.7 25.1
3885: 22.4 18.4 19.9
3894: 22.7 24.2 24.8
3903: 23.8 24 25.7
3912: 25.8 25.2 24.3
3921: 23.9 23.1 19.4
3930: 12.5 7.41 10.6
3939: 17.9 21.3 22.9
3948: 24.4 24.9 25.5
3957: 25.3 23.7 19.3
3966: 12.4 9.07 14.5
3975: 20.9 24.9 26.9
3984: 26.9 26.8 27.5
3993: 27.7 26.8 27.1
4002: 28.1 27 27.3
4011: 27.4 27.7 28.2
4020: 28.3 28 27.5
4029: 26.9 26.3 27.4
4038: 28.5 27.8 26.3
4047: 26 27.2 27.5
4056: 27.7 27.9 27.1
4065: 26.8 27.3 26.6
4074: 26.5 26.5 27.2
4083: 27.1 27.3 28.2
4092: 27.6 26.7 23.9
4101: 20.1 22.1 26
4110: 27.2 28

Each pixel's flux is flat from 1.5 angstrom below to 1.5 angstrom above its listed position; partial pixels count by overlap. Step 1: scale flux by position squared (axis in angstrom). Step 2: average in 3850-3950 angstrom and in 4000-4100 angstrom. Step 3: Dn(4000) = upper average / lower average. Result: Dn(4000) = 1.3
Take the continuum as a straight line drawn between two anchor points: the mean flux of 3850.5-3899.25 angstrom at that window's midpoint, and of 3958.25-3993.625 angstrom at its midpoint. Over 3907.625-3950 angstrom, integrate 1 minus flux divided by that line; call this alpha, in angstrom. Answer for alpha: 4.7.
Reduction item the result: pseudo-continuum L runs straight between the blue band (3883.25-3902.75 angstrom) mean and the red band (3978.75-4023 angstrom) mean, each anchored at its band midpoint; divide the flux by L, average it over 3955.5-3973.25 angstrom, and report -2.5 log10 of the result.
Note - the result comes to 0.42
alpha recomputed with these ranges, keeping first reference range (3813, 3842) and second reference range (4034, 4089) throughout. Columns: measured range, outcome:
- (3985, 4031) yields -3.1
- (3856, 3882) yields -4.2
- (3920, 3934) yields 3.7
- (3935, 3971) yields 6.6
